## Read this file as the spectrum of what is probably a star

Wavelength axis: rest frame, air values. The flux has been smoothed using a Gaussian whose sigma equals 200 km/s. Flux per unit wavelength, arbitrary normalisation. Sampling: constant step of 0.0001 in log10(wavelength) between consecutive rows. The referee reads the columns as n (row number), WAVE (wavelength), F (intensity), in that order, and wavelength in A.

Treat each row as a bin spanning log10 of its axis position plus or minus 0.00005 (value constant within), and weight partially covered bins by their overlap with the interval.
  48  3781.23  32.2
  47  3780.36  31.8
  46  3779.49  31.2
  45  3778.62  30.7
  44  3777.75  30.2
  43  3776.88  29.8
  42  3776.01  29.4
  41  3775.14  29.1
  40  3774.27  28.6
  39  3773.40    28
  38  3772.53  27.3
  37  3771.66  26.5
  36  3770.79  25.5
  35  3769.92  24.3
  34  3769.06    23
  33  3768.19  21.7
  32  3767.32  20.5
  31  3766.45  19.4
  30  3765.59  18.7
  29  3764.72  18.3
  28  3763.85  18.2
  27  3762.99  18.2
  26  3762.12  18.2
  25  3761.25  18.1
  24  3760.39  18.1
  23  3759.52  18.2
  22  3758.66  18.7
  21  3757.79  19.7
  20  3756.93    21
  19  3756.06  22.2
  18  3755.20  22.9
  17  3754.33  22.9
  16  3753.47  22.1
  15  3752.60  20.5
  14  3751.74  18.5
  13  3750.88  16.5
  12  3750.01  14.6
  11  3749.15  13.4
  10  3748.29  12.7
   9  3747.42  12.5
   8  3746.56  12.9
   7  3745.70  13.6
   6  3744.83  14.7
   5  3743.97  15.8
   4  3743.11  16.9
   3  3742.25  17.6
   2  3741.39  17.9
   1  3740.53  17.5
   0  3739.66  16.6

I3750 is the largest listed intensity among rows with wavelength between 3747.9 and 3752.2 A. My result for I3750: 18.5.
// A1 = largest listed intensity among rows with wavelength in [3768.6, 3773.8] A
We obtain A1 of 28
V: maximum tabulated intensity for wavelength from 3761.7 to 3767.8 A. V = 20.5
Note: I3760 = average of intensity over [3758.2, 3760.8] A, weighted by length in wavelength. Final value 18.3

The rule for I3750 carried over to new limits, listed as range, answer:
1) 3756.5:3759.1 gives 21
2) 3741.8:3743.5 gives 17.6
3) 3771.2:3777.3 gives 29.8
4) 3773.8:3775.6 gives 29.1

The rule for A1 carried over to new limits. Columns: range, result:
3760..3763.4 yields 18.2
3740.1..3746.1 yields 17.9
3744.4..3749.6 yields 14.7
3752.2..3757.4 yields 22.9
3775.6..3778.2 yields 30.2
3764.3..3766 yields 18.7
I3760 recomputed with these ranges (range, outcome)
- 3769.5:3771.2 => 24.9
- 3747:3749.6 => 12.9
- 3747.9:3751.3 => 14.3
